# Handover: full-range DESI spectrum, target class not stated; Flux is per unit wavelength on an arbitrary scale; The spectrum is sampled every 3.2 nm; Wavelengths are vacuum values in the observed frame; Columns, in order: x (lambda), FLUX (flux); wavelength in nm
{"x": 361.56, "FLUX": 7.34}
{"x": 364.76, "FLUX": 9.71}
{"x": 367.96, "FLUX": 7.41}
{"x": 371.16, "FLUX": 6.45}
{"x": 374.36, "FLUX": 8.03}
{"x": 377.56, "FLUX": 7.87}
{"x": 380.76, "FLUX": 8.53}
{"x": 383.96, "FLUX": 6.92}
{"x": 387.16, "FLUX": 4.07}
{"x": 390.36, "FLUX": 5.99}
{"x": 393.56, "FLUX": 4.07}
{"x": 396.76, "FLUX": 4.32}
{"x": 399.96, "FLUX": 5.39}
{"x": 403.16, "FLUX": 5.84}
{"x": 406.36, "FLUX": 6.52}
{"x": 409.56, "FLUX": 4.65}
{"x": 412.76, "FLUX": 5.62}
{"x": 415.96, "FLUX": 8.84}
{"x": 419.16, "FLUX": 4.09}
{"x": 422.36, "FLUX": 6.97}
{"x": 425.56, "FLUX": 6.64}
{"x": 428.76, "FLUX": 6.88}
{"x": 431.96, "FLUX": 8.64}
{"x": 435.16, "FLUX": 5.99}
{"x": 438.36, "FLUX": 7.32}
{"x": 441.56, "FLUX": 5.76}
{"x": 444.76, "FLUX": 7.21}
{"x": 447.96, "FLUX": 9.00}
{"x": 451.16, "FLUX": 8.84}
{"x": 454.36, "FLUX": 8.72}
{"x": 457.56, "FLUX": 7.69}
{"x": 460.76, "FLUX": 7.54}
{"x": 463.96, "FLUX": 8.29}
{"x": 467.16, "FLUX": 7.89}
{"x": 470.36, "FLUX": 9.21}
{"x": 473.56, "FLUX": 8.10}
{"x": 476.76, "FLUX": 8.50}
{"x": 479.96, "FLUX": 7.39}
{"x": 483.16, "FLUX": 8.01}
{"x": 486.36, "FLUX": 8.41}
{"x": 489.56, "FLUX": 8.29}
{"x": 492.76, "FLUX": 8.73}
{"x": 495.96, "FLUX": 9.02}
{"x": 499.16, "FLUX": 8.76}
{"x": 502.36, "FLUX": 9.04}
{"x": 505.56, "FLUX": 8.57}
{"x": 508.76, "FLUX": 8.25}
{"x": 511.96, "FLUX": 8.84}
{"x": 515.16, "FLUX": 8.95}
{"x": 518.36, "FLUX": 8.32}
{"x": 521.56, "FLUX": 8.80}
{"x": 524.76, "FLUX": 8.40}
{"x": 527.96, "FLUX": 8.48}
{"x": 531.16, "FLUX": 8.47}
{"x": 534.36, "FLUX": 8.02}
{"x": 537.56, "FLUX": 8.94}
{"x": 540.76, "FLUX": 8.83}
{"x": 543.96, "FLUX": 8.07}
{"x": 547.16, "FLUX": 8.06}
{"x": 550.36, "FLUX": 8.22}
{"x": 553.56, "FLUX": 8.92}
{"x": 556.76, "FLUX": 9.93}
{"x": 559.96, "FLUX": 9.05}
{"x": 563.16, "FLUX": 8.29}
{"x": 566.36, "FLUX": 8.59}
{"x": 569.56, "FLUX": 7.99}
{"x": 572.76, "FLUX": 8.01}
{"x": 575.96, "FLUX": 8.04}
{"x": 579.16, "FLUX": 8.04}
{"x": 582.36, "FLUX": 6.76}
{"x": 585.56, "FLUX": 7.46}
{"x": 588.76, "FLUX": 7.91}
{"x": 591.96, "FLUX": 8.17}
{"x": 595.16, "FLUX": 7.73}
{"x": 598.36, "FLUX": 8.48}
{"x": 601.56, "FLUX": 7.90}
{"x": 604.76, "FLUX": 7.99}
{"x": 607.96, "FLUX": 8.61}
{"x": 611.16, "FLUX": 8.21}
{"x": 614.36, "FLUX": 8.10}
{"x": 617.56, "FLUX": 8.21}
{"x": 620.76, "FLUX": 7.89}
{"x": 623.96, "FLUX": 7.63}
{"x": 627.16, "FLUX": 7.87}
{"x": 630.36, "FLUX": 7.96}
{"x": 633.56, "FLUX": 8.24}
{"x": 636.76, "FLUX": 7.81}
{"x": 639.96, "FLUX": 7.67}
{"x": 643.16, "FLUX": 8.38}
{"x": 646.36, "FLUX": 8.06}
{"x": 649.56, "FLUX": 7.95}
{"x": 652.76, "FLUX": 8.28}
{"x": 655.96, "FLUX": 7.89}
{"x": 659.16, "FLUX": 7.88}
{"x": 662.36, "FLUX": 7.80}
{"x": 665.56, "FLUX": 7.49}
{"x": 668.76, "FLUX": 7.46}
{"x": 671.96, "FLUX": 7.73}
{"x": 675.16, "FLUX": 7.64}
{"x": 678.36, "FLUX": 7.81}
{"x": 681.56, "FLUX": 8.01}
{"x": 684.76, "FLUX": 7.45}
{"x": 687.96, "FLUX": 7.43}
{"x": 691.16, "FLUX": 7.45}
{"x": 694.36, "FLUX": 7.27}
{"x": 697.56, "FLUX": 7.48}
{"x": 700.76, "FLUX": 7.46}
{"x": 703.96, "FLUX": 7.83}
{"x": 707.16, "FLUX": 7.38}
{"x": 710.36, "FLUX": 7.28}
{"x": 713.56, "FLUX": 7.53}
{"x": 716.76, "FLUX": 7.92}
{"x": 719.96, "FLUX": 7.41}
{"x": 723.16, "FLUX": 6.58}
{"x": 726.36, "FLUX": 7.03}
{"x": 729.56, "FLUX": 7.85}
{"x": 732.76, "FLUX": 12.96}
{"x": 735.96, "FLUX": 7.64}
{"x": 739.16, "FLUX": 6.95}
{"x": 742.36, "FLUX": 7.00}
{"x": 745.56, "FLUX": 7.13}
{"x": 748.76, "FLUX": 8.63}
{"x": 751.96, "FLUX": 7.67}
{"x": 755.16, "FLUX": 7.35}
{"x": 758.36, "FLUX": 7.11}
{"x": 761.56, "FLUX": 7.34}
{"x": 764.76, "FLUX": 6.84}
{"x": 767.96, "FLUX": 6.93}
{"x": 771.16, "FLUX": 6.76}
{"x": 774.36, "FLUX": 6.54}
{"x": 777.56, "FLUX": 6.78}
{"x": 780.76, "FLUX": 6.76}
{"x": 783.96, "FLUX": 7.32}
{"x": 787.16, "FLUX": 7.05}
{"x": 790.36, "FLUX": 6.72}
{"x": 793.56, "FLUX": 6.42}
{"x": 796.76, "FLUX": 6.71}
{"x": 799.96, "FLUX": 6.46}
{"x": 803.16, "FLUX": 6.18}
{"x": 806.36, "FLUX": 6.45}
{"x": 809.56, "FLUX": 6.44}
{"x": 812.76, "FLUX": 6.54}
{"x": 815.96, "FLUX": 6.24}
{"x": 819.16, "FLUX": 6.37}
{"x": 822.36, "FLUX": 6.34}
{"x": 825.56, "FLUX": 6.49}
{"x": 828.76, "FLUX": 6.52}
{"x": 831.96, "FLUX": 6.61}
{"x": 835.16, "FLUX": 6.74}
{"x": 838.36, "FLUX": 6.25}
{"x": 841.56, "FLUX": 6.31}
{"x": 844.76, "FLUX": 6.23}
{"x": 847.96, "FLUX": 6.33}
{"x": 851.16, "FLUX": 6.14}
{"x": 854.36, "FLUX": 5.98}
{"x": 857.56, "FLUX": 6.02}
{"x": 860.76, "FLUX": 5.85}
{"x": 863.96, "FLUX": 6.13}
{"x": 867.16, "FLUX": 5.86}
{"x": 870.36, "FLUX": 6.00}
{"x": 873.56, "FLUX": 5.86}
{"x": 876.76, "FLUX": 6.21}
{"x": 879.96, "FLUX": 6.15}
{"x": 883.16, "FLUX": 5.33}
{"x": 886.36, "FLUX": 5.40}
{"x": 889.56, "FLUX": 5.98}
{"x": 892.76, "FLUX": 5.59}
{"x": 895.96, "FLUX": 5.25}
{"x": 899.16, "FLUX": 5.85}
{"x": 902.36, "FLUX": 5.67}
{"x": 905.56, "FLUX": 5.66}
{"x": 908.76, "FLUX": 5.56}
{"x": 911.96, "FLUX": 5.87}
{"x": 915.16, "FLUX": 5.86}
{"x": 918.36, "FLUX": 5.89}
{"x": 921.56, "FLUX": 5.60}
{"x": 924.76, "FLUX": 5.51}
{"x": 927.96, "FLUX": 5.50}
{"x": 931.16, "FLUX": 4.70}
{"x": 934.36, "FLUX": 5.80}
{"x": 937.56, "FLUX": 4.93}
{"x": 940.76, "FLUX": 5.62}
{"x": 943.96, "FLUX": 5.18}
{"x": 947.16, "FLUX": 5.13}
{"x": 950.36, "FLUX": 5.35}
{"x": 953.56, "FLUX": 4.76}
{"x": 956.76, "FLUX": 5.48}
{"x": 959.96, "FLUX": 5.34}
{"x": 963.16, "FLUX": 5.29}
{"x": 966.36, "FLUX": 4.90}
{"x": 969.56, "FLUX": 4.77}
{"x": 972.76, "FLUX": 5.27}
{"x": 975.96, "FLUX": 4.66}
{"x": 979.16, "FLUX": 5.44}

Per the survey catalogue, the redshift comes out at 0.12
